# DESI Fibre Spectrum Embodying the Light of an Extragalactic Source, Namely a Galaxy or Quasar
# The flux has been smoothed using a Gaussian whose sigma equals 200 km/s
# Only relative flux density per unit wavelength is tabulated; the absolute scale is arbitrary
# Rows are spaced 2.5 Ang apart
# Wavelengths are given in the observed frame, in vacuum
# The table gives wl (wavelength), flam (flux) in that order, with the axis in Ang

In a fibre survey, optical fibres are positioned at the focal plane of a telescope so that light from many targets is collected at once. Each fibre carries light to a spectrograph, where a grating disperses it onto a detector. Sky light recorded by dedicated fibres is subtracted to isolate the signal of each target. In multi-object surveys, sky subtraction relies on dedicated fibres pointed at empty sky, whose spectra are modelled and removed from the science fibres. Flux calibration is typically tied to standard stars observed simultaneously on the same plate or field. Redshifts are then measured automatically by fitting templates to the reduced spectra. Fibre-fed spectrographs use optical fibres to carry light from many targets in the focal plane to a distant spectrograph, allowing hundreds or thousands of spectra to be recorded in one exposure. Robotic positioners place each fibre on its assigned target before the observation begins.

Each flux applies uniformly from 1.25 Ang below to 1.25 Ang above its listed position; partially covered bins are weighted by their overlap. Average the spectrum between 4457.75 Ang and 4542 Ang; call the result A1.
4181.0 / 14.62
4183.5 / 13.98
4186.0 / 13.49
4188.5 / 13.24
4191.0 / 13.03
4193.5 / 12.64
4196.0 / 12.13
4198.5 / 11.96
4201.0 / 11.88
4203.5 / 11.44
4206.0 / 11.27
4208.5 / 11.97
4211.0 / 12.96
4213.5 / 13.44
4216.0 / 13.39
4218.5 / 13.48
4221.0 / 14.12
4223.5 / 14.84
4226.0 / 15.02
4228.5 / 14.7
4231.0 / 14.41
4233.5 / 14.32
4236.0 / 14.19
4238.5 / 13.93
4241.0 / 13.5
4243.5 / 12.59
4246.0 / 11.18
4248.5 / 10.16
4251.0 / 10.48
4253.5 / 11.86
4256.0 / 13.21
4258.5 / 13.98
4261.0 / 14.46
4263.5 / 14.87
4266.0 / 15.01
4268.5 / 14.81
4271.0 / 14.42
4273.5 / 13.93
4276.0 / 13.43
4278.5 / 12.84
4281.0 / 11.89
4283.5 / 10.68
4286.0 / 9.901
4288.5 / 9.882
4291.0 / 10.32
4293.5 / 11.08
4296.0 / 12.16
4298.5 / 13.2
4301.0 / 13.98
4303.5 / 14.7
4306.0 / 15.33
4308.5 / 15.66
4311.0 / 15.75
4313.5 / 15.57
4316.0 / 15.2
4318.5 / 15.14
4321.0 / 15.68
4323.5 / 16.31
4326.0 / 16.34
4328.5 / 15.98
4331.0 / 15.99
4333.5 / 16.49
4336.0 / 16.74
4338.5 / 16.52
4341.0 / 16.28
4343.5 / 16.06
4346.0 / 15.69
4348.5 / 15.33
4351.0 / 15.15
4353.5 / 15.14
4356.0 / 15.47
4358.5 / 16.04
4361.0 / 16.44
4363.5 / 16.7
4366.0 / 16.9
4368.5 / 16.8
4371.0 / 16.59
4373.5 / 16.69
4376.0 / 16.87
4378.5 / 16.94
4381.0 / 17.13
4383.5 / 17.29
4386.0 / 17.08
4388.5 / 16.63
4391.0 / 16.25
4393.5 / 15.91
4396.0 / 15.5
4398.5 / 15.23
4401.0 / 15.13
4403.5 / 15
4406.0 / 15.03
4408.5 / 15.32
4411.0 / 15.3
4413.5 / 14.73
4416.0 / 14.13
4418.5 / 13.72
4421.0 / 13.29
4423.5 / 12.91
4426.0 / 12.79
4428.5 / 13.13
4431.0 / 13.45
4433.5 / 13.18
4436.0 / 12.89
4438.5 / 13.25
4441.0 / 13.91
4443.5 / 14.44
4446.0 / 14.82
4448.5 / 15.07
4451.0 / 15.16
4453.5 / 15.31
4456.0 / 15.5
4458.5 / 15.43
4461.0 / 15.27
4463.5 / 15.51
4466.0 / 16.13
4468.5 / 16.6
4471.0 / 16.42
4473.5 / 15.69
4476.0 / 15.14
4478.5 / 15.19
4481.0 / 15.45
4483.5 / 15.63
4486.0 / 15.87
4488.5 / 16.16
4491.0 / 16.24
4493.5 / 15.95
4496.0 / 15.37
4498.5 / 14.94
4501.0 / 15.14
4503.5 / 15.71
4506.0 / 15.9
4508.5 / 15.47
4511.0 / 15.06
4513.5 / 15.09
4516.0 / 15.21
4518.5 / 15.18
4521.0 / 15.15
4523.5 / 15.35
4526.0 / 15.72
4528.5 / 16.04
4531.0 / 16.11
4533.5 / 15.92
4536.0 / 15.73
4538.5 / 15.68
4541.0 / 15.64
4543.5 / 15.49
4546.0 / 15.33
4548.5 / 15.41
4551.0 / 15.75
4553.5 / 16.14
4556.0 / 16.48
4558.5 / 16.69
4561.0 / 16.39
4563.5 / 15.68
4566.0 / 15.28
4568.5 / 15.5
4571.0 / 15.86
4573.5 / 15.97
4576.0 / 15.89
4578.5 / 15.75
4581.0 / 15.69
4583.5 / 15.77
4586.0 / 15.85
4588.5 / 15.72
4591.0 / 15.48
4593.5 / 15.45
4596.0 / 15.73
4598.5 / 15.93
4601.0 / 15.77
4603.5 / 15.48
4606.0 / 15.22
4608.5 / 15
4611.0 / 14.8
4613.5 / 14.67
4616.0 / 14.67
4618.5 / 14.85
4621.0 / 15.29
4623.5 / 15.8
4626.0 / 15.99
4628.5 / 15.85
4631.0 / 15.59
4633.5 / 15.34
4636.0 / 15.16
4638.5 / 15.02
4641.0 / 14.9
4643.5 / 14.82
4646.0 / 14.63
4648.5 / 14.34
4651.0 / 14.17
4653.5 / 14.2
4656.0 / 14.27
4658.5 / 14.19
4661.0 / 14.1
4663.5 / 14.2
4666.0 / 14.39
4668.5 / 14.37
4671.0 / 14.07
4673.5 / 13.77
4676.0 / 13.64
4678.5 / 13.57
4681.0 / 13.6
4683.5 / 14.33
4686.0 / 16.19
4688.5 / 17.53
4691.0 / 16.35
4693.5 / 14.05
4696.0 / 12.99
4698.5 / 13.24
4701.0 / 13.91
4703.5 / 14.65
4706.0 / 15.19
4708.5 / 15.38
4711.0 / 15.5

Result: 15.6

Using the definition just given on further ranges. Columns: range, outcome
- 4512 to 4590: 15.7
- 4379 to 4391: 16.9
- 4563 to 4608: 15.7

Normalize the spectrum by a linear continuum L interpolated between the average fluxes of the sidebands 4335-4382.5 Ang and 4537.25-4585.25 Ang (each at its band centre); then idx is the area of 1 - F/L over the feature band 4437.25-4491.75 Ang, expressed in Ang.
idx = 2.3 Ang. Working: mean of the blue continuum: 16.3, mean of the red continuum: 15.8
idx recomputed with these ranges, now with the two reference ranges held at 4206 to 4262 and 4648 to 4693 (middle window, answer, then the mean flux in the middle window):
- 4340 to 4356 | -2.38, 15.6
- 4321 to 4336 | -3.01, 16.2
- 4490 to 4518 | -2.85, 15.4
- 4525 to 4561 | -4.45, 15.9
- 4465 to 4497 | -4.31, 15.8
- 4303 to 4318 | -2.16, 15.4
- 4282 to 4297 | 3.06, 10.7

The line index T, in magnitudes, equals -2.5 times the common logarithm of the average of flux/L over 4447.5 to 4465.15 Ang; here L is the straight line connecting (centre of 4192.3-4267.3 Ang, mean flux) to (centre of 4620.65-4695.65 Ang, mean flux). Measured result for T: -0.10 mag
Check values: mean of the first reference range 13.1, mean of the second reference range 14.8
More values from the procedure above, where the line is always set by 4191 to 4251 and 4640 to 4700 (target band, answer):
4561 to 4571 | -0.11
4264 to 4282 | -0.06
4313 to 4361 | -0.19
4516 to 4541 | -0.12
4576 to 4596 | -0.11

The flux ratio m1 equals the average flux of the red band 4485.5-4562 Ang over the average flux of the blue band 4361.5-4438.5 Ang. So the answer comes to 1.03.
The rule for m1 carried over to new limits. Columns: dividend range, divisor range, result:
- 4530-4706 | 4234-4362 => 1.07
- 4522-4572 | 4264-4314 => 1.20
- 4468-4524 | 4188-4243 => 1.17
